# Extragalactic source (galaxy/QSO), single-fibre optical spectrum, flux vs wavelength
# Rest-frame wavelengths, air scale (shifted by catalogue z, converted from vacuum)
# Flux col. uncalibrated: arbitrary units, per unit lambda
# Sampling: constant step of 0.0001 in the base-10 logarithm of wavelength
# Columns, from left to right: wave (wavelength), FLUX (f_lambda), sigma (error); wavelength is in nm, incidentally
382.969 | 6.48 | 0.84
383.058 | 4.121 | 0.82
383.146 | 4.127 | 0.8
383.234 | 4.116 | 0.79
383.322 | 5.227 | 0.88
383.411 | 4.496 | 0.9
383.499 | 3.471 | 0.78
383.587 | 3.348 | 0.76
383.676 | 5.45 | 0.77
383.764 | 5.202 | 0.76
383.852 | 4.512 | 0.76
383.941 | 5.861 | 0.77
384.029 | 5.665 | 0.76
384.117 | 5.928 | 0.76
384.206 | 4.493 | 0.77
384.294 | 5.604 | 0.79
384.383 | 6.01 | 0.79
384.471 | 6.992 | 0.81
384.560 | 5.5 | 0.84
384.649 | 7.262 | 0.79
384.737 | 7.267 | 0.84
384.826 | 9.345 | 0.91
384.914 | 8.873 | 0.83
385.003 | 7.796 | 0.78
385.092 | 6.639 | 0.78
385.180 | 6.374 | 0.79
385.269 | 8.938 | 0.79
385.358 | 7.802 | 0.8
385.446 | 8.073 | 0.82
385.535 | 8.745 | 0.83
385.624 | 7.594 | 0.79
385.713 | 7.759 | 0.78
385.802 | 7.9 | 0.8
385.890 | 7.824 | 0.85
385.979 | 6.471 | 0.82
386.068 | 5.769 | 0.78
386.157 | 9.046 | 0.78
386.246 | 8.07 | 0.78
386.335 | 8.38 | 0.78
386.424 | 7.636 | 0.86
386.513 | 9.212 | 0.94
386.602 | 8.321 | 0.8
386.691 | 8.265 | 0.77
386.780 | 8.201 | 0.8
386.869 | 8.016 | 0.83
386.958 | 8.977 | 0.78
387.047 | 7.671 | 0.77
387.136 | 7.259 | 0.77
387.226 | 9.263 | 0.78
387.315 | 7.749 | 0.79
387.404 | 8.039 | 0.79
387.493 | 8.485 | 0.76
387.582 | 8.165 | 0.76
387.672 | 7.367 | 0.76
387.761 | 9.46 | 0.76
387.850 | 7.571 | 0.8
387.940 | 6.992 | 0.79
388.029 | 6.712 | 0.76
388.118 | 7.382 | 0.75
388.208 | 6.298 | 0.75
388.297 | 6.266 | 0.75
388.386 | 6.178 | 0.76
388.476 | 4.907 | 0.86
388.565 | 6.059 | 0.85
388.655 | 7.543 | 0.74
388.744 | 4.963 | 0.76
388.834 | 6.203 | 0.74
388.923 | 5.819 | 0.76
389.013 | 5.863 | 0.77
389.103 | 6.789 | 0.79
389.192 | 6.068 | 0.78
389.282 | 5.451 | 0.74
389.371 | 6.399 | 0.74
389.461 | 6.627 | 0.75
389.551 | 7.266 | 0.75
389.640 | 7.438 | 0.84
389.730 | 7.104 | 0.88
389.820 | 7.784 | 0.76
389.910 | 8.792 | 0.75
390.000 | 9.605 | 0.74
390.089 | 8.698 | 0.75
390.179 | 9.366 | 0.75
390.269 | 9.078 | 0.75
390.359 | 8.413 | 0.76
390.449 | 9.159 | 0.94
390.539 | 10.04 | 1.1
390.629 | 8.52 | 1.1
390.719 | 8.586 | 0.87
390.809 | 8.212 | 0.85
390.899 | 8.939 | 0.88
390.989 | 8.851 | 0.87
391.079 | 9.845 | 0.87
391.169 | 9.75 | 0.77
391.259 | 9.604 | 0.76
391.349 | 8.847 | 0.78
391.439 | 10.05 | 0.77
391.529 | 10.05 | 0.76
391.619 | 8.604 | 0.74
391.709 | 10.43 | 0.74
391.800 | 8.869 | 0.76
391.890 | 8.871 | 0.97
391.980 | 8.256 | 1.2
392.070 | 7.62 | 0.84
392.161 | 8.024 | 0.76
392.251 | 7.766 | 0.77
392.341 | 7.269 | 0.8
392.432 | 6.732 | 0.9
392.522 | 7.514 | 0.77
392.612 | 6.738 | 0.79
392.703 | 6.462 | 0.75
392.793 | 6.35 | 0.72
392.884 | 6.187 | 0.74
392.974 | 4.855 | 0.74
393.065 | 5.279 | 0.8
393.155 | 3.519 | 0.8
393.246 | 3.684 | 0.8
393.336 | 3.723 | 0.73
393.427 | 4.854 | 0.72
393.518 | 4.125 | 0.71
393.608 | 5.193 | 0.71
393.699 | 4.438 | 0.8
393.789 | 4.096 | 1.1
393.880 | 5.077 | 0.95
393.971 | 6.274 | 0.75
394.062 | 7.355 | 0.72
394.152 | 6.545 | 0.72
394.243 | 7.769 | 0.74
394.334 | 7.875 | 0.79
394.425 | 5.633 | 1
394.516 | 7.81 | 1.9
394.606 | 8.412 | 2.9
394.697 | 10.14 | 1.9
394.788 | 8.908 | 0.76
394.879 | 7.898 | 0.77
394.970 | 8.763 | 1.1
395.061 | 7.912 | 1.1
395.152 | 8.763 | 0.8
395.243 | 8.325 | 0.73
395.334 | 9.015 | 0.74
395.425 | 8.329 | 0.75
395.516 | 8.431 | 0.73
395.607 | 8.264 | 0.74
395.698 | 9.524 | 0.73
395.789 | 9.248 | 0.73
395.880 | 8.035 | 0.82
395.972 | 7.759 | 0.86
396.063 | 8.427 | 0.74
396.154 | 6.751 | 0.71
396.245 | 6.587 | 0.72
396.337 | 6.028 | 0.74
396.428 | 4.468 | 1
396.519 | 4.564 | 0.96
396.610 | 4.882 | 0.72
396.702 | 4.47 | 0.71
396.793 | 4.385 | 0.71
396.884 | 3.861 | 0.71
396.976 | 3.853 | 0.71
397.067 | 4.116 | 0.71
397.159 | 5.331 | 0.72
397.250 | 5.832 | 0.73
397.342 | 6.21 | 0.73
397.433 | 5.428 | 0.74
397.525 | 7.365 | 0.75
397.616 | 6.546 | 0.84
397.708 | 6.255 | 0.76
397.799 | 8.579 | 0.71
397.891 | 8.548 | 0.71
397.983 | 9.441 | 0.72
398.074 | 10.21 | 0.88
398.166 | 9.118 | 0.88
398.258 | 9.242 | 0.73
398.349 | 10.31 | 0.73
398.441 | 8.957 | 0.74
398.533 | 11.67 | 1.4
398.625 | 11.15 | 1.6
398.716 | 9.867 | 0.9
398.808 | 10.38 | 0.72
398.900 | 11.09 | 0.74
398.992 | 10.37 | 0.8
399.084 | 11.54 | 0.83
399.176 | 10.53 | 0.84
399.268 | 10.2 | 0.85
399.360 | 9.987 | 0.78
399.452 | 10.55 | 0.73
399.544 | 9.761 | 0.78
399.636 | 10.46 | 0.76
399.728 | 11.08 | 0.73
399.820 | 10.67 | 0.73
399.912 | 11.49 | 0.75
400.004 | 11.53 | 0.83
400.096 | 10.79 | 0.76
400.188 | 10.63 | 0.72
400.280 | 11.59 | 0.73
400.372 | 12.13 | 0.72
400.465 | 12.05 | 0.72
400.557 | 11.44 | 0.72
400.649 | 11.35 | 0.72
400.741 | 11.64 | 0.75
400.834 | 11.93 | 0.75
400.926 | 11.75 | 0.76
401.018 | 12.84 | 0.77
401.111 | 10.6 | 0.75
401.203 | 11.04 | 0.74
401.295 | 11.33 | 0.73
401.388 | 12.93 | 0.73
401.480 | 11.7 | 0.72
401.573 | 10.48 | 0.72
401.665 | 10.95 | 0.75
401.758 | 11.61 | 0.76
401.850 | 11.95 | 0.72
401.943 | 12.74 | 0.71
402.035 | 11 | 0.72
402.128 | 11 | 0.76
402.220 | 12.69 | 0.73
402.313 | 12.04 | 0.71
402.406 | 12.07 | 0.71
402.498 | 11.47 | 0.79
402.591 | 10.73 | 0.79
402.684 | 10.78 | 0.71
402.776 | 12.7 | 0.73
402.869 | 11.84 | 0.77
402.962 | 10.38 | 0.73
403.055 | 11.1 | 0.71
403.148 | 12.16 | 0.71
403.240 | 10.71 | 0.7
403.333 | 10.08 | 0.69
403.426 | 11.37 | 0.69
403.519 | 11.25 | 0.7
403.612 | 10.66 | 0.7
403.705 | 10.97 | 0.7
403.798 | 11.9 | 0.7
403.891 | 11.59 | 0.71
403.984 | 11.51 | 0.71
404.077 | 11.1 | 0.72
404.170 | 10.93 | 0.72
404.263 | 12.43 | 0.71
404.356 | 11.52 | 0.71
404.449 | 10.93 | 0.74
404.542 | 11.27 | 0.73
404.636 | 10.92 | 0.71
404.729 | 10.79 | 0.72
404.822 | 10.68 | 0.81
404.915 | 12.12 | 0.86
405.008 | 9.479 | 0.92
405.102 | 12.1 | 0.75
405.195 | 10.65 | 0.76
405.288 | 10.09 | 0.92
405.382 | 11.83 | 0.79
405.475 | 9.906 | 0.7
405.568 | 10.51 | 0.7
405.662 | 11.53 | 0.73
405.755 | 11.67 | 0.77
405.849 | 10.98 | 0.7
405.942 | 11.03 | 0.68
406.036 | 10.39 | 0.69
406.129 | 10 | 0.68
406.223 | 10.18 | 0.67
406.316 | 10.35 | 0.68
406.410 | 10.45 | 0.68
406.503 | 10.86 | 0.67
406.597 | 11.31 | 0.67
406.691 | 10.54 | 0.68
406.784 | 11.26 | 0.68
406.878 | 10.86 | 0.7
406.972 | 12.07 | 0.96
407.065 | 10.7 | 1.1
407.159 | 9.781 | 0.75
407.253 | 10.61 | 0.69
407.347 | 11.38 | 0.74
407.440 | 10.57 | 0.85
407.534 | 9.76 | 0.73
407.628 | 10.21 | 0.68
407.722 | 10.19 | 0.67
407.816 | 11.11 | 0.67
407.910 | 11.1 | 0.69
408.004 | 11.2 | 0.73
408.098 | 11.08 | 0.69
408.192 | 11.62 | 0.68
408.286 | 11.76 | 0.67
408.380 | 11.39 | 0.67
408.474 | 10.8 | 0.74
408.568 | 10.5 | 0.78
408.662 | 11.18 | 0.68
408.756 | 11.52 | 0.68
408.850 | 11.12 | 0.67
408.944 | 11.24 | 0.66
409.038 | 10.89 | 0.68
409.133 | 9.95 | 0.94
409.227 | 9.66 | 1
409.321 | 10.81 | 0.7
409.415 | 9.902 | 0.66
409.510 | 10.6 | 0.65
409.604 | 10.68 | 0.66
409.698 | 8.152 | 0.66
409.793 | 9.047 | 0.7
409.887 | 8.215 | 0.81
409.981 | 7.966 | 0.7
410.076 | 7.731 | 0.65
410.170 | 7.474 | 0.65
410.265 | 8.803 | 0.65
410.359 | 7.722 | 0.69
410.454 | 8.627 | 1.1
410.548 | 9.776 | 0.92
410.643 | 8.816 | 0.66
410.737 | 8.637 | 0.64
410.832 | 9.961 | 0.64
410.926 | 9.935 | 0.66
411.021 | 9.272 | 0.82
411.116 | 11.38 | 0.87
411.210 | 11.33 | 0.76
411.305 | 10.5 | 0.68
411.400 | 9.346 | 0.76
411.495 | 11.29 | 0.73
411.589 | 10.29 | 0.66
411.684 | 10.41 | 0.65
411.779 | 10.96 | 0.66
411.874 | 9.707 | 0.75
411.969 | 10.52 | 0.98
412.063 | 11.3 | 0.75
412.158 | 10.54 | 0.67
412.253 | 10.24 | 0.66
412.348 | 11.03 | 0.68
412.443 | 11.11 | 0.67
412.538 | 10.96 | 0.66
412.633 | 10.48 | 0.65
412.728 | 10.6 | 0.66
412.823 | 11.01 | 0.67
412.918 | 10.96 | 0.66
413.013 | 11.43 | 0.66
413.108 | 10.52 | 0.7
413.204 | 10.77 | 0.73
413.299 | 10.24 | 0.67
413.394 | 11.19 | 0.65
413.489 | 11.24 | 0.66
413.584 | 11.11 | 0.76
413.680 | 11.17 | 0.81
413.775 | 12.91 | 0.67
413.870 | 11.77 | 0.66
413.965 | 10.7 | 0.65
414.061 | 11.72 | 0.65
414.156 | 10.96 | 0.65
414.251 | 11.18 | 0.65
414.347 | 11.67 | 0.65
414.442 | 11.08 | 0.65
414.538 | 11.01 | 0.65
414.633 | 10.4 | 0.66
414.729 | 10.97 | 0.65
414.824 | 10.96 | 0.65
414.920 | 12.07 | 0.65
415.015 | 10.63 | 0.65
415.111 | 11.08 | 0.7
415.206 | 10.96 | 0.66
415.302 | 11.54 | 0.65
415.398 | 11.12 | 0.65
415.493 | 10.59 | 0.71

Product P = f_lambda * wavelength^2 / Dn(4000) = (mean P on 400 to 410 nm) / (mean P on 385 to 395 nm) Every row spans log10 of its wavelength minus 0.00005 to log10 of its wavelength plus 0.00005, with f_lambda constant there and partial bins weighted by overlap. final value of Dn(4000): 1.6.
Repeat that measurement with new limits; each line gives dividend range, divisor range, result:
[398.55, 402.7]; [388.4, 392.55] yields 1.49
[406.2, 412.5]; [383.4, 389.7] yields 1.65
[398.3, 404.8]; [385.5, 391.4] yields 1.54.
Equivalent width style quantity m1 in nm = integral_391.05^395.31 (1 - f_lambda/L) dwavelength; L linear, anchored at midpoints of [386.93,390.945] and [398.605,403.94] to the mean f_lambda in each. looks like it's 0.74 nm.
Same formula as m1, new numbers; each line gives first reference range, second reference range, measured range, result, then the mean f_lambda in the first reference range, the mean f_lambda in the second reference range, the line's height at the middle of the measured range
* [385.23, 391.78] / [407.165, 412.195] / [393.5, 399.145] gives 0.79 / 7.92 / 10.2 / 8.74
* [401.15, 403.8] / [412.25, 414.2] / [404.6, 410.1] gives 0.32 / 11.4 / 11.1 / 11.3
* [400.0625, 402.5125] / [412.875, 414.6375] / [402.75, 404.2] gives 0.04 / 11.6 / 11.2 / 11.5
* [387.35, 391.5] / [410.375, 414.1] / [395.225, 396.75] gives 0.24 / 7.74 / 10.6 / 8.56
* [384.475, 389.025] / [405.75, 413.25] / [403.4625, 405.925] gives -0.35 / 7.5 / 10.4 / 9.76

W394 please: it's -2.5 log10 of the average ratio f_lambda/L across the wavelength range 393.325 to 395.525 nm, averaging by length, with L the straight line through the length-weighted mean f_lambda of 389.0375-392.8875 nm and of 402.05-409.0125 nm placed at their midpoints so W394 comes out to 0.25 mag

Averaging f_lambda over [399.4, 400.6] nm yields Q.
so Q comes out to 11.1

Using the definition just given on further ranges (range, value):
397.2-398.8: 8.55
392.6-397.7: 6.44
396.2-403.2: 9.75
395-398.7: 7.43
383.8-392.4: 7.69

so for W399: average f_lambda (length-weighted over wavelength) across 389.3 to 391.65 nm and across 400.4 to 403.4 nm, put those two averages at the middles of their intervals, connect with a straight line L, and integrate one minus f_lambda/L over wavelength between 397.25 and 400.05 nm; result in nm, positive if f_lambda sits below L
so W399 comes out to 0.31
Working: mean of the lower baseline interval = 8.64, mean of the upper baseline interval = 11.5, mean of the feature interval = 9.56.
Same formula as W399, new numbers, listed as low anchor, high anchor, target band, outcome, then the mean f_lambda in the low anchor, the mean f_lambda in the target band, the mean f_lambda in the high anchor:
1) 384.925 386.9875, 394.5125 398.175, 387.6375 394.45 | 0.338 nm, 7.91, 7.2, 7.21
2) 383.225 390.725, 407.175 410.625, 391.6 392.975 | 0.050 nm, 7.18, 7.6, 10.1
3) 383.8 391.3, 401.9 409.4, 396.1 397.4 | 0.586 nm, 7.54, 5.12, 11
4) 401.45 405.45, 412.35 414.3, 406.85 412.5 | 0.473 nm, 11.3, 10.2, 11.1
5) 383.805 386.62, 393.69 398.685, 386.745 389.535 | 0.081 nm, 7.23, 7.05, 7.36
